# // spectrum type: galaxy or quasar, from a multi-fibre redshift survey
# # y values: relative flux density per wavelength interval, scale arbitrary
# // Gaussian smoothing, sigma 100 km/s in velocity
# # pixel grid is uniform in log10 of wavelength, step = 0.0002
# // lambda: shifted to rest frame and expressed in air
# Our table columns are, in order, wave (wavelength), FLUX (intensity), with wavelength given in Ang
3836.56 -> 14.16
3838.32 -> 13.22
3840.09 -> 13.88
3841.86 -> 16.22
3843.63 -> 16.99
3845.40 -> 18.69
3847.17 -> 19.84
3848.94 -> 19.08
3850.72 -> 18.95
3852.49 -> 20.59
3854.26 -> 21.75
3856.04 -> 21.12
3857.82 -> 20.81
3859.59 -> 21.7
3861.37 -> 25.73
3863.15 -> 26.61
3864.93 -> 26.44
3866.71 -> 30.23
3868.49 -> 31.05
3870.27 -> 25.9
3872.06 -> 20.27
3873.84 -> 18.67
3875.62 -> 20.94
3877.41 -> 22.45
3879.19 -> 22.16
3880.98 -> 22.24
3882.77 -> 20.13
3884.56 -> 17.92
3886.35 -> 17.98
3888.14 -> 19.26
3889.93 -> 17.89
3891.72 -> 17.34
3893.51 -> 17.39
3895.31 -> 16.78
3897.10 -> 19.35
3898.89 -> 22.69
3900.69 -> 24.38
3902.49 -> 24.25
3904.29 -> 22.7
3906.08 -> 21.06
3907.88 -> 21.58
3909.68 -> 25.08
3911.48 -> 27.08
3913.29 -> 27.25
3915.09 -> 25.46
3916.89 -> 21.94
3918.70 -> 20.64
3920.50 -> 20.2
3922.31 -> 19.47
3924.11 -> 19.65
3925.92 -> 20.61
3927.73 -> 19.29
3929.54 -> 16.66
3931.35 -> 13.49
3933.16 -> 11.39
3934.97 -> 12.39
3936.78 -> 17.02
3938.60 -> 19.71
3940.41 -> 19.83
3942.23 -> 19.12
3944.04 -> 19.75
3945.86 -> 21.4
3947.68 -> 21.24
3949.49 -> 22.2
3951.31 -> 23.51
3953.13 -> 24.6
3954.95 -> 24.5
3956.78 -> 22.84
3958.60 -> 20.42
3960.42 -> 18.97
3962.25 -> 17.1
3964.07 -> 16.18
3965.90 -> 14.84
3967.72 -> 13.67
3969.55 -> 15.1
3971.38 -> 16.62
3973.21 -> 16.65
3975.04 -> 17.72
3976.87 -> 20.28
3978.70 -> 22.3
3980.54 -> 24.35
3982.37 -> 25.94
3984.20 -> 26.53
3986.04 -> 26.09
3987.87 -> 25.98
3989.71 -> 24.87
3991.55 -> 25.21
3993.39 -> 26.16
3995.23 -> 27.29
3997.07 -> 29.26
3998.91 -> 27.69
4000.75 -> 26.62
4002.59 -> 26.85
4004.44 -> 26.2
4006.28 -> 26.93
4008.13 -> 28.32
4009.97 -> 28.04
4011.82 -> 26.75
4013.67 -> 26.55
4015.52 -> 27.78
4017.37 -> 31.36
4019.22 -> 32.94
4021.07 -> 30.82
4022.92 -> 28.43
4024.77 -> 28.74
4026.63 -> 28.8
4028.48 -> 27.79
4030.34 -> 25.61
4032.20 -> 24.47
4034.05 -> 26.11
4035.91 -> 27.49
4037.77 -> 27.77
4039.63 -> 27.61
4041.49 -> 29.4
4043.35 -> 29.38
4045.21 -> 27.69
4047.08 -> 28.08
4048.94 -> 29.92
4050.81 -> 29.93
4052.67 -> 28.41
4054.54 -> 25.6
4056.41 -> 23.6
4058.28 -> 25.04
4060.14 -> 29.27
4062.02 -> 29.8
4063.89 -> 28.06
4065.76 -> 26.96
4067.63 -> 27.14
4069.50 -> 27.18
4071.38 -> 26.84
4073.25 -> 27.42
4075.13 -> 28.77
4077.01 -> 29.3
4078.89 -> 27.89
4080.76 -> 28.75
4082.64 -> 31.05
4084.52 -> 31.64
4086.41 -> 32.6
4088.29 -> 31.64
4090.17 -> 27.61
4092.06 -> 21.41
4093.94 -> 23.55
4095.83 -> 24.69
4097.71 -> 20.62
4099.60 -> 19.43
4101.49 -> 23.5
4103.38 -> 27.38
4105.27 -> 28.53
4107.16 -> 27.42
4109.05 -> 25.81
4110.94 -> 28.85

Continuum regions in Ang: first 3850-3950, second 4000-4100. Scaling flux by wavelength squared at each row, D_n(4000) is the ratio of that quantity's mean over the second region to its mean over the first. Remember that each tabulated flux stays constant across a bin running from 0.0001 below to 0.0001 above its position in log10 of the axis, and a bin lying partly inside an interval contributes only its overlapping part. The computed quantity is 1.4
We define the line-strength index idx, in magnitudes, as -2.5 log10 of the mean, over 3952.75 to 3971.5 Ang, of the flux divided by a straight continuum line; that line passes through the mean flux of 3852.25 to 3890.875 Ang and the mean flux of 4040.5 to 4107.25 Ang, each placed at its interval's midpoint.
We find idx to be 0.31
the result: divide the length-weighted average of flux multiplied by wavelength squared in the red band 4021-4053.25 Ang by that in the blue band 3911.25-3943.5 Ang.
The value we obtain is 1.5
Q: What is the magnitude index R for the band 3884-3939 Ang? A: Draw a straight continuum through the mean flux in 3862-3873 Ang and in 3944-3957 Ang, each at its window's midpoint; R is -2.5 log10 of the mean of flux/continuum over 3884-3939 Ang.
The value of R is 0.23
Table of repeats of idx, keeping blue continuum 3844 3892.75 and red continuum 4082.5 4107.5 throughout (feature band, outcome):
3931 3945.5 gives 0.340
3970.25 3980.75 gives 0.234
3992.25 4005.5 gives -0.118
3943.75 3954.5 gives 0.045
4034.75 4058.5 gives -0.099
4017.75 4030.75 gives -0.177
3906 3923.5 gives -0.020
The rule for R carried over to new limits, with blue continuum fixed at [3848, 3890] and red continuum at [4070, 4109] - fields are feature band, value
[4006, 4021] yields -0.14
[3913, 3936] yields 0.23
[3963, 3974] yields 0.49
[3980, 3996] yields -0.05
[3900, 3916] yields -0.06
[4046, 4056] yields -0.08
